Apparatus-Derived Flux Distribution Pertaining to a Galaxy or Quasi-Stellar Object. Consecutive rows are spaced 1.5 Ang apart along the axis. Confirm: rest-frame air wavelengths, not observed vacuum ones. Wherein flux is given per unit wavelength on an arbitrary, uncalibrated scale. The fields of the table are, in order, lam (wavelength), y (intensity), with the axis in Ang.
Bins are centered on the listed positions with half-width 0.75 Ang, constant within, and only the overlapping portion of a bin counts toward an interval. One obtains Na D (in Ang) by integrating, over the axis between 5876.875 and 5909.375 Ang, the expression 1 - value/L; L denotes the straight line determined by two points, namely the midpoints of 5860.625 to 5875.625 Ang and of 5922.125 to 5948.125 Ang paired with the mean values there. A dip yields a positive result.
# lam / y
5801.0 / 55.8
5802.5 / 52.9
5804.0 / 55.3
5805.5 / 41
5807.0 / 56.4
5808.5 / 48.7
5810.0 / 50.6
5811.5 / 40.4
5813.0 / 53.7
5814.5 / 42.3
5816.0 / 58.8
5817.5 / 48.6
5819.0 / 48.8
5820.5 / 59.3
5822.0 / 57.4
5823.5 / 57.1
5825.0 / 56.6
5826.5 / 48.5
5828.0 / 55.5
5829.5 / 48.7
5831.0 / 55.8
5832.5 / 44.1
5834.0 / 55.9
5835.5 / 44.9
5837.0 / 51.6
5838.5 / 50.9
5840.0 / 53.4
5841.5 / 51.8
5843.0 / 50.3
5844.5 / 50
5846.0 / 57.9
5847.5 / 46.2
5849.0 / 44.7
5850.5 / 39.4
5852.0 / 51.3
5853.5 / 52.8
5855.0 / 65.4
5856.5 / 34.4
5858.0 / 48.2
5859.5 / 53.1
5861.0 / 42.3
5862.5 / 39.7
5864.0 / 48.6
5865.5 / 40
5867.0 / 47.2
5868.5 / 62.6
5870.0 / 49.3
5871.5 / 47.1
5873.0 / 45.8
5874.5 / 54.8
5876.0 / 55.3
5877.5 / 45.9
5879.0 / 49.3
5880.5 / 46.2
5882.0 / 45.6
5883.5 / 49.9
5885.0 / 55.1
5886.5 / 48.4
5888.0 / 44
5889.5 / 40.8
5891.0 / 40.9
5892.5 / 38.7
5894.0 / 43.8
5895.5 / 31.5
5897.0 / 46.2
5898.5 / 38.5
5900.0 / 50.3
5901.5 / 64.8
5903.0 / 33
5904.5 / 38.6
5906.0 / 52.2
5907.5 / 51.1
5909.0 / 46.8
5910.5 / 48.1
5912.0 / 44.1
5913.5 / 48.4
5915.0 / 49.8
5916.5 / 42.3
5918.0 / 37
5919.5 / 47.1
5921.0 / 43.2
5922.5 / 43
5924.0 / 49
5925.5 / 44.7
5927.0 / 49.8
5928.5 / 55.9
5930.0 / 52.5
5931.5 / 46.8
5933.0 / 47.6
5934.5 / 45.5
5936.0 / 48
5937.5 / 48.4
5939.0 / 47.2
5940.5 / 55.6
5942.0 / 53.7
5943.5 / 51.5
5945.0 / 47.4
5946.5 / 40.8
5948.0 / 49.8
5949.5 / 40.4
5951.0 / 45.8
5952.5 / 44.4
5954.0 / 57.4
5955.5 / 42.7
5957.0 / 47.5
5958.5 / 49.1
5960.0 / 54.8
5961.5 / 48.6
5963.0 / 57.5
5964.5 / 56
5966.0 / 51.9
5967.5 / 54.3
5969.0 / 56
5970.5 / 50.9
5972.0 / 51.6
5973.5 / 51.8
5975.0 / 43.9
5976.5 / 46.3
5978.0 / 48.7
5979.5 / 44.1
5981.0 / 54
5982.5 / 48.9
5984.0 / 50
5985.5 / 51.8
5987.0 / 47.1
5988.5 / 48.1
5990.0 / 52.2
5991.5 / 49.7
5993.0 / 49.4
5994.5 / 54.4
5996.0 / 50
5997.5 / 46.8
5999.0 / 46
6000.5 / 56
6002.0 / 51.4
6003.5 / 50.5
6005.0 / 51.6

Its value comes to 1.9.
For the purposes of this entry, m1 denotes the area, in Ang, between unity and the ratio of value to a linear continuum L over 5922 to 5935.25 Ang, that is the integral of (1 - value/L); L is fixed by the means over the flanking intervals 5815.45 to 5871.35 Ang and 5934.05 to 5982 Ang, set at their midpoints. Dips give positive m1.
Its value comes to 0.37 Ang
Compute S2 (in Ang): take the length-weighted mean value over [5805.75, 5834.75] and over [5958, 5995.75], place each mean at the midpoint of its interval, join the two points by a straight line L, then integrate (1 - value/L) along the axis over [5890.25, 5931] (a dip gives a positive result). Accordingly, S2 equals 4.5 Ang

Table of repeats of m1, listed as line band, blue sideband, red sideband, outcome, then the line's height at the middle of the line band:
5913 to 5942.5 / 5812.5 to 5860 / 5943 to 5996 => 1.42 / 50.1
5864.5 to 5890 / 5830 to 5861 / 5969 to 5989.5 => 0.52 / 49.8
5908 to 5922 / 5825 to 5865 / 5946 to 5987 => 1.21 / 49.6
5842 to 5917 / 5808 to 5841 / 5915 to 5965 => 4.01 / 49.9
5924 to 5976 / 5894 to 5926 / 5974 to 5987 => -2.91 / 47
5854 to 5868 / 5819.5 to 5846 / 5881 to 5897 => 0.39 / 48.3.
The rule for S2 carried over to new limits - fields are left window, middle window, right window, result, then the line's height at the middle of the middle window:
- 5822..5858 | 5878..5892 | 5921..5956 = 0.9 Ang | 49.6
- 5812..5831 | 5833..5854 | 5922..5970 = 0.9 Ang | 52.3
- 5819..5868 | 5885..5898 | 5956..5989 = 2.0 Ang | 50.3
